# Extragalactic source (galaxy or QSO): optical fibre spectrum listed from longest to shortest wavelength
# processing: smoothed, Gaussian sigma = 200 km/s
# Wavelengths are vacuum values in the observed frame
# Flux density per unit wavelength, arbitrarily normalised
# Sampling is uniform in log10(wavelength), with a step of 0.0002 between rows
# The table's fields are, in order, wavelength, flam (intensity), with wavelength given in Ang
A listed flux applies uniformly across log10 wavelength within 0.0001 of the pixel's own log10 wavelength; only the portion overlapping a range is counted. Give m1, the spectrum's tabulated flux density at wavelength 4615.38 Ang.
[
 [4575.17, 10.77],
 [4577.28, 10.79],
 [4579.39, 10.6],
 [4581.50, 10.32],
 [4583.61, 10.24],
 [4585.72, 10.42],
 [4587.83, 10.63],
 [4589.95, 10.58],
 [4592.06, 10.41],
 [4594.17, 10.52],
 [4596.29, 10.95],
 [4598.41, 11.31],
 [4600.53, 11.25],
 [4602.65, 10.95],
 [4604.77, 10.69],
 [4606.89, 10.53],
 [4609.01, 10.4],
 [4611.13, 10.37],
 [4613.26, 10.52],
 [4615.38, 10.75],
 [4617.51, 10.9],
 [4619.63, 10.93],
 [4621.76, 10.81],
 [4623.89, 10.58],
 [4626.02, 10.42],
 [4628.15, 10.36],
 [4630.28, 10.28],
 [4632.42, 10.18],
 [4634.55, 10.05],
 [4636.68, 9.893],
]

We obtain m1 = 10.75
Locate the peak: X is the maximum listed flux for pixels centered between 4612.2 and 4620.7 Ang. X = 10.93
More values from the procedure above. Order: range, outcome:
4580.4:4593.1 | 10.63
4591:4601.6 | 11.31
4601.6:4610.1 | 10.95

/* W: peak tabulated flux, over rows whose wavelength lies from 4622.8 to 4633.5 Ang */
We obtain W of 10.58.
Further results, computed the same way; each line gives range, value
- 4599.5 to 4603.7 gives 11.25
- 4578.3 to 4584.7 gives 10.6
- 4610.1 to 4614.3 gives 10.52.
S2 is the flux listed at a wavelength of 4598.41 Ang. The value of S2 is 11.31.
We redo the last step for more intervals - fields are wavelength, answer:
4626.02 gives 10.42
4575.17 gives 10.77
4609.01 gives 10.4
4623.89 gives 10.58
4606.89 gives 10.53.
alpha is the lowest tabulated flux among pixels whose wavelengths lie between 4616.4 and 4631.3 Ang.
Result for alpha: 10.28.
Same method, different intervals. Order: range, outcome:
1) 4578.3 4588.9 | 10.24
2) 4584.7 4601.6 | 10.41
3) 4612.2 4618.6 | 10.52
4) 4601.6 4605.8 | 10.69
